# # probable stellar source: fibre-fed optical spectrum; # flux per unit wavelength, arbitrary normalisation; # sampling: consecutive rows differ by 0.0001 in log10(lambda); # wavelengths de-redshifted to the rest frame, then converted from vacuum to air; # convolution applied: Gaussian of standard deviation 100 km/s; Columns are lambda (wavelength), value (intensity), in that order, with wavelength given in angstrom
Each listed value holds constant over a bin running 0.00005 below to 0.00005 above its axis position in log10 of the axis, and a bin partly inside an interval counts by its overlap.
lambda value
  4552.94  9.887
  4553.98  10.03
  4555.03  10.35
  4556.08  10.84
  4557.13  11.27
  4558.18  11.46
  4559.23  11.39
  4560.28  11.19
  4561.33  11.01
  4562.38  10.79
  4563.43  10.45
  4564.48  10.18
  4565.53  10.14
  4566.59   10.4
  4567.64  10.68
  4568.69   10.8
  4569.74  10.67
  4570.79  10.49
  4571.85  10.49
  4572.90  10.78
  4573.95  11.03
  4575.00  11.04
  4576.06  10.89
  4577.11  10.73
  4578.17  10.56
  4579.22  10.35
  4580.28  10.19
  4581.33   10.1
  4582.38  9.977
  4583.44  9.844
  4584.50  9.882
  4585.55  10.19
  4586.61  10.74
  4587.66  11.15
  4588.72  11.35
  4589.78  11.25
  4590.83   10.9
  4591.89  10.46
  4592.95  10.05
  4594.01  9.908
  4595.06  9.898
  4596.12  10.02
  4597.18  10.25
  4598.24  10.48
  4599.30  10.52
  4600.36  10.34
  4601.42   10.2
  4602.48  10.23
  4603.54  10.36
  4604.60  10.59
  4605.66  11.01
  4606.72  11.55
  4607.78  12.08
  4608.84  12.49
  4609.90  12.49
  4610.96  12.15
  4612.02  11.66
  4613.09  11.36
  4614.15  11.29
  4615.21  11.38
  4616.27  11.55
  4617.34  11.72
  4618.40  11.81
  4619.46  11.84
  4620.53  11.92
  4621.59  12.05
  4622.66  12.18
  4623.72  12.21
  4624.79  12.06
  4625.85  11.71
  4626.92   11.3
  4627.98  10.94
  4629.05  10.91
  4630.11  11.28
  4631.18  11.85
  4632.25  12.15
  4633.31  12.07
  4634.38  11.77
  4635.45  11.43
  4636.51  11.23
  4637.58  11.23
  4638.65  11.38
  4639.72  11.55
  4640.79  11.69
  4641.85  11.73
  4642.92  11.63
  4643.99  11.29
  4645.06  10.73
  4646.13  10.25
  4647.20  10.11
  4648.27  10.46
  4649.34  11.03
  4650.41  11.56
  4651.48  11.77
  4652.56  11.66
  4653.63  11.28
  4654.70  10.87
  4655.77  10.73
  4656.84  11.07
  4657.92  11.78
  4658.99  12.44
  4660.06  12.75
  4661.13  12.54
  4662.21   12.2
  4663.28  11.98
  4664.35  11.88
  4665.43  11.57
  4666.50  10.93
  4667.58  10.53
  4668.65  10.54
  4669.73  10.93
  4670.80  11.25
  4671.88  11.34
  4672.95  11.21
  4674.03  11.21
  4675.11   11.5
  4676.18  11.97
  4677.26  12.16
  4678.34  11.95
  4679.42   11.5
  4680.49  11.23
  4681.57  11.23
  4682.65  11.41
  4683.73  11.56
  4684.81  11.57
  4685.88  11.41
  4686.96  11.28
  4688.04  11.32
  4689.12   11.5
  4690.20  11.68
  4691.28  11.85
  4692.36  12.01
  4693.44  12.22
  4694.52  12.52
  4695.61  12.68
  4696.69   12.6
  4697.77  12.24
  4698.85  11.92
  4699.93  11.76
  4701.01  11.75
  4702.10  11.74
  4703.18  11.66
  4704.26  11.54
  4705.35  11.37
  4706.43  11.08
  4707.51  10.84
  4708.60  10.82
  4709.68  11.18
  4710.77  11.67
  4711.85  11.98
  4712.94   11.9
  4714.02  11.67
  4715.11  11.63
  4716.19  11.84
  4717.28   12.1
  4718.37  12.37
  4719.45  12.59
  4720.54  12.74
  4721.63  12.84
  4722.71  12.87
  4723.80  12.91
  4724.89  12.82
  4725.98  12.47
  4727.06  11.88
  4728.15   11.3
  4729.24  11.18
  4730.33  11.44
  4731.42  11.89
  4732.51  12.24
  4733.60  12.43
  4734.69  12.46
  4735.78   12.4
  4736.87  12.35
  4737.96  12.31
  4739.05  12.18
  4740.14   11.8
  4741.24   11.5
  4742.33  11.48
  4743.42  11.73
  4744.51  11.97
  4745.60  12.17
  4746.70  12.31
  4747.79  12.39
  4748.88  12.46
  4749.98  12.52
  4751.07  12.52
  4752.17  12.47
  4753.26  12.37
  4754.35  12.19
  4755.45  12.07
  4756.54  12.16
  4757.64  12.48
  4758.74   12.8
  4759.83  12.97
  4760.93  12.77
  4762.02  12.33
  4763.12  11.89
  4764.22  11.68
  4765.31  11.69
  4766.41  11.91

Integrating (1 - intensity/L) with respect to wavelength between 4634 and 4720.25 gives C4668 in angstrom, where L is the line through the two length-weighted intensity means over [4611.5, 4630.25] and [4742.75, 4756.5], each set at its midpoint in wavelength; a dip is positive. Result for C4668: 2.5 angstrom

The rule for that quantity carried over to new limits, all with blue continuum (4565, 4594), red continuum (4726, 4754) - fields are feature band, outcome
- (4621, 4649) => -0.89 angstrom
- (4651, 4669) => -0.40 angstrom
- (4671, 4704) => -0.42 angstrom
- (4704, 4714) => 0.34 angstrom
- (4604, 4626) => -1.77 angstrom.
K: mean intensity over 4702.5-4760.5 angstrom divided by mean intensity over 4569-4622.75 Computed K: 1.1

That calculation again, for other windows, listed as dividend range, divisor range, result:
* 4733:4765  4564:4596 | 1.17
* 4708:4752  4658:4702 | 1.03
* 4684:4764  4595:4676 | 1.06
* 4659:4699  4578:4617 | 1.08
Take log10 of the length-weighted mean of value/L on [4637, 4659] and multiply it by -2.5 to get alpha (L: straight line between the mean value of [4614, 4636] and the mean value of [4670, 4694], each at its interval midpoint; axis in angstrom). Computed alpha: 0.04 mag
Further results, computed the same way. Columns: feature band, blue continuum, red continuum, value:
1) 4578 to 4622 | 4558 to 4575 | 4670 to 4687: 0.01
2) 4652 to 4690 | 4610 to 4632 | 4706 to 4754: 0.03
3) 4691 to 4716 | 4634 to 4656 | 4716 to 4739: 0.02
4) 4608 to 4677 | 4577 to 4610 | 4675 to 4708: -0.04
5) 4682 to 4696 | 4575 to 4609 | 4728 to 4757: -0.02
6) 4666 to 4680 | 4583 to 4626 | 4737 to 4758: 0.03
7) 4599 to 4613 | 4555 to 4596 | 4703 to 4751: -0.03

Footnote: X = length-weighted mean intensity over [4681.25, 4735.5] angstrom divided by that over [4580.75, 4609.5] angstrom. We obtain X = 1.1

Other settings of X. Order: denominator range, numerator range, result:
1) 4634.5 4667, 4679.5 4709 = 1.02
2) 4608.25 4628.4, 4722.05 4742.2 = 1.03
